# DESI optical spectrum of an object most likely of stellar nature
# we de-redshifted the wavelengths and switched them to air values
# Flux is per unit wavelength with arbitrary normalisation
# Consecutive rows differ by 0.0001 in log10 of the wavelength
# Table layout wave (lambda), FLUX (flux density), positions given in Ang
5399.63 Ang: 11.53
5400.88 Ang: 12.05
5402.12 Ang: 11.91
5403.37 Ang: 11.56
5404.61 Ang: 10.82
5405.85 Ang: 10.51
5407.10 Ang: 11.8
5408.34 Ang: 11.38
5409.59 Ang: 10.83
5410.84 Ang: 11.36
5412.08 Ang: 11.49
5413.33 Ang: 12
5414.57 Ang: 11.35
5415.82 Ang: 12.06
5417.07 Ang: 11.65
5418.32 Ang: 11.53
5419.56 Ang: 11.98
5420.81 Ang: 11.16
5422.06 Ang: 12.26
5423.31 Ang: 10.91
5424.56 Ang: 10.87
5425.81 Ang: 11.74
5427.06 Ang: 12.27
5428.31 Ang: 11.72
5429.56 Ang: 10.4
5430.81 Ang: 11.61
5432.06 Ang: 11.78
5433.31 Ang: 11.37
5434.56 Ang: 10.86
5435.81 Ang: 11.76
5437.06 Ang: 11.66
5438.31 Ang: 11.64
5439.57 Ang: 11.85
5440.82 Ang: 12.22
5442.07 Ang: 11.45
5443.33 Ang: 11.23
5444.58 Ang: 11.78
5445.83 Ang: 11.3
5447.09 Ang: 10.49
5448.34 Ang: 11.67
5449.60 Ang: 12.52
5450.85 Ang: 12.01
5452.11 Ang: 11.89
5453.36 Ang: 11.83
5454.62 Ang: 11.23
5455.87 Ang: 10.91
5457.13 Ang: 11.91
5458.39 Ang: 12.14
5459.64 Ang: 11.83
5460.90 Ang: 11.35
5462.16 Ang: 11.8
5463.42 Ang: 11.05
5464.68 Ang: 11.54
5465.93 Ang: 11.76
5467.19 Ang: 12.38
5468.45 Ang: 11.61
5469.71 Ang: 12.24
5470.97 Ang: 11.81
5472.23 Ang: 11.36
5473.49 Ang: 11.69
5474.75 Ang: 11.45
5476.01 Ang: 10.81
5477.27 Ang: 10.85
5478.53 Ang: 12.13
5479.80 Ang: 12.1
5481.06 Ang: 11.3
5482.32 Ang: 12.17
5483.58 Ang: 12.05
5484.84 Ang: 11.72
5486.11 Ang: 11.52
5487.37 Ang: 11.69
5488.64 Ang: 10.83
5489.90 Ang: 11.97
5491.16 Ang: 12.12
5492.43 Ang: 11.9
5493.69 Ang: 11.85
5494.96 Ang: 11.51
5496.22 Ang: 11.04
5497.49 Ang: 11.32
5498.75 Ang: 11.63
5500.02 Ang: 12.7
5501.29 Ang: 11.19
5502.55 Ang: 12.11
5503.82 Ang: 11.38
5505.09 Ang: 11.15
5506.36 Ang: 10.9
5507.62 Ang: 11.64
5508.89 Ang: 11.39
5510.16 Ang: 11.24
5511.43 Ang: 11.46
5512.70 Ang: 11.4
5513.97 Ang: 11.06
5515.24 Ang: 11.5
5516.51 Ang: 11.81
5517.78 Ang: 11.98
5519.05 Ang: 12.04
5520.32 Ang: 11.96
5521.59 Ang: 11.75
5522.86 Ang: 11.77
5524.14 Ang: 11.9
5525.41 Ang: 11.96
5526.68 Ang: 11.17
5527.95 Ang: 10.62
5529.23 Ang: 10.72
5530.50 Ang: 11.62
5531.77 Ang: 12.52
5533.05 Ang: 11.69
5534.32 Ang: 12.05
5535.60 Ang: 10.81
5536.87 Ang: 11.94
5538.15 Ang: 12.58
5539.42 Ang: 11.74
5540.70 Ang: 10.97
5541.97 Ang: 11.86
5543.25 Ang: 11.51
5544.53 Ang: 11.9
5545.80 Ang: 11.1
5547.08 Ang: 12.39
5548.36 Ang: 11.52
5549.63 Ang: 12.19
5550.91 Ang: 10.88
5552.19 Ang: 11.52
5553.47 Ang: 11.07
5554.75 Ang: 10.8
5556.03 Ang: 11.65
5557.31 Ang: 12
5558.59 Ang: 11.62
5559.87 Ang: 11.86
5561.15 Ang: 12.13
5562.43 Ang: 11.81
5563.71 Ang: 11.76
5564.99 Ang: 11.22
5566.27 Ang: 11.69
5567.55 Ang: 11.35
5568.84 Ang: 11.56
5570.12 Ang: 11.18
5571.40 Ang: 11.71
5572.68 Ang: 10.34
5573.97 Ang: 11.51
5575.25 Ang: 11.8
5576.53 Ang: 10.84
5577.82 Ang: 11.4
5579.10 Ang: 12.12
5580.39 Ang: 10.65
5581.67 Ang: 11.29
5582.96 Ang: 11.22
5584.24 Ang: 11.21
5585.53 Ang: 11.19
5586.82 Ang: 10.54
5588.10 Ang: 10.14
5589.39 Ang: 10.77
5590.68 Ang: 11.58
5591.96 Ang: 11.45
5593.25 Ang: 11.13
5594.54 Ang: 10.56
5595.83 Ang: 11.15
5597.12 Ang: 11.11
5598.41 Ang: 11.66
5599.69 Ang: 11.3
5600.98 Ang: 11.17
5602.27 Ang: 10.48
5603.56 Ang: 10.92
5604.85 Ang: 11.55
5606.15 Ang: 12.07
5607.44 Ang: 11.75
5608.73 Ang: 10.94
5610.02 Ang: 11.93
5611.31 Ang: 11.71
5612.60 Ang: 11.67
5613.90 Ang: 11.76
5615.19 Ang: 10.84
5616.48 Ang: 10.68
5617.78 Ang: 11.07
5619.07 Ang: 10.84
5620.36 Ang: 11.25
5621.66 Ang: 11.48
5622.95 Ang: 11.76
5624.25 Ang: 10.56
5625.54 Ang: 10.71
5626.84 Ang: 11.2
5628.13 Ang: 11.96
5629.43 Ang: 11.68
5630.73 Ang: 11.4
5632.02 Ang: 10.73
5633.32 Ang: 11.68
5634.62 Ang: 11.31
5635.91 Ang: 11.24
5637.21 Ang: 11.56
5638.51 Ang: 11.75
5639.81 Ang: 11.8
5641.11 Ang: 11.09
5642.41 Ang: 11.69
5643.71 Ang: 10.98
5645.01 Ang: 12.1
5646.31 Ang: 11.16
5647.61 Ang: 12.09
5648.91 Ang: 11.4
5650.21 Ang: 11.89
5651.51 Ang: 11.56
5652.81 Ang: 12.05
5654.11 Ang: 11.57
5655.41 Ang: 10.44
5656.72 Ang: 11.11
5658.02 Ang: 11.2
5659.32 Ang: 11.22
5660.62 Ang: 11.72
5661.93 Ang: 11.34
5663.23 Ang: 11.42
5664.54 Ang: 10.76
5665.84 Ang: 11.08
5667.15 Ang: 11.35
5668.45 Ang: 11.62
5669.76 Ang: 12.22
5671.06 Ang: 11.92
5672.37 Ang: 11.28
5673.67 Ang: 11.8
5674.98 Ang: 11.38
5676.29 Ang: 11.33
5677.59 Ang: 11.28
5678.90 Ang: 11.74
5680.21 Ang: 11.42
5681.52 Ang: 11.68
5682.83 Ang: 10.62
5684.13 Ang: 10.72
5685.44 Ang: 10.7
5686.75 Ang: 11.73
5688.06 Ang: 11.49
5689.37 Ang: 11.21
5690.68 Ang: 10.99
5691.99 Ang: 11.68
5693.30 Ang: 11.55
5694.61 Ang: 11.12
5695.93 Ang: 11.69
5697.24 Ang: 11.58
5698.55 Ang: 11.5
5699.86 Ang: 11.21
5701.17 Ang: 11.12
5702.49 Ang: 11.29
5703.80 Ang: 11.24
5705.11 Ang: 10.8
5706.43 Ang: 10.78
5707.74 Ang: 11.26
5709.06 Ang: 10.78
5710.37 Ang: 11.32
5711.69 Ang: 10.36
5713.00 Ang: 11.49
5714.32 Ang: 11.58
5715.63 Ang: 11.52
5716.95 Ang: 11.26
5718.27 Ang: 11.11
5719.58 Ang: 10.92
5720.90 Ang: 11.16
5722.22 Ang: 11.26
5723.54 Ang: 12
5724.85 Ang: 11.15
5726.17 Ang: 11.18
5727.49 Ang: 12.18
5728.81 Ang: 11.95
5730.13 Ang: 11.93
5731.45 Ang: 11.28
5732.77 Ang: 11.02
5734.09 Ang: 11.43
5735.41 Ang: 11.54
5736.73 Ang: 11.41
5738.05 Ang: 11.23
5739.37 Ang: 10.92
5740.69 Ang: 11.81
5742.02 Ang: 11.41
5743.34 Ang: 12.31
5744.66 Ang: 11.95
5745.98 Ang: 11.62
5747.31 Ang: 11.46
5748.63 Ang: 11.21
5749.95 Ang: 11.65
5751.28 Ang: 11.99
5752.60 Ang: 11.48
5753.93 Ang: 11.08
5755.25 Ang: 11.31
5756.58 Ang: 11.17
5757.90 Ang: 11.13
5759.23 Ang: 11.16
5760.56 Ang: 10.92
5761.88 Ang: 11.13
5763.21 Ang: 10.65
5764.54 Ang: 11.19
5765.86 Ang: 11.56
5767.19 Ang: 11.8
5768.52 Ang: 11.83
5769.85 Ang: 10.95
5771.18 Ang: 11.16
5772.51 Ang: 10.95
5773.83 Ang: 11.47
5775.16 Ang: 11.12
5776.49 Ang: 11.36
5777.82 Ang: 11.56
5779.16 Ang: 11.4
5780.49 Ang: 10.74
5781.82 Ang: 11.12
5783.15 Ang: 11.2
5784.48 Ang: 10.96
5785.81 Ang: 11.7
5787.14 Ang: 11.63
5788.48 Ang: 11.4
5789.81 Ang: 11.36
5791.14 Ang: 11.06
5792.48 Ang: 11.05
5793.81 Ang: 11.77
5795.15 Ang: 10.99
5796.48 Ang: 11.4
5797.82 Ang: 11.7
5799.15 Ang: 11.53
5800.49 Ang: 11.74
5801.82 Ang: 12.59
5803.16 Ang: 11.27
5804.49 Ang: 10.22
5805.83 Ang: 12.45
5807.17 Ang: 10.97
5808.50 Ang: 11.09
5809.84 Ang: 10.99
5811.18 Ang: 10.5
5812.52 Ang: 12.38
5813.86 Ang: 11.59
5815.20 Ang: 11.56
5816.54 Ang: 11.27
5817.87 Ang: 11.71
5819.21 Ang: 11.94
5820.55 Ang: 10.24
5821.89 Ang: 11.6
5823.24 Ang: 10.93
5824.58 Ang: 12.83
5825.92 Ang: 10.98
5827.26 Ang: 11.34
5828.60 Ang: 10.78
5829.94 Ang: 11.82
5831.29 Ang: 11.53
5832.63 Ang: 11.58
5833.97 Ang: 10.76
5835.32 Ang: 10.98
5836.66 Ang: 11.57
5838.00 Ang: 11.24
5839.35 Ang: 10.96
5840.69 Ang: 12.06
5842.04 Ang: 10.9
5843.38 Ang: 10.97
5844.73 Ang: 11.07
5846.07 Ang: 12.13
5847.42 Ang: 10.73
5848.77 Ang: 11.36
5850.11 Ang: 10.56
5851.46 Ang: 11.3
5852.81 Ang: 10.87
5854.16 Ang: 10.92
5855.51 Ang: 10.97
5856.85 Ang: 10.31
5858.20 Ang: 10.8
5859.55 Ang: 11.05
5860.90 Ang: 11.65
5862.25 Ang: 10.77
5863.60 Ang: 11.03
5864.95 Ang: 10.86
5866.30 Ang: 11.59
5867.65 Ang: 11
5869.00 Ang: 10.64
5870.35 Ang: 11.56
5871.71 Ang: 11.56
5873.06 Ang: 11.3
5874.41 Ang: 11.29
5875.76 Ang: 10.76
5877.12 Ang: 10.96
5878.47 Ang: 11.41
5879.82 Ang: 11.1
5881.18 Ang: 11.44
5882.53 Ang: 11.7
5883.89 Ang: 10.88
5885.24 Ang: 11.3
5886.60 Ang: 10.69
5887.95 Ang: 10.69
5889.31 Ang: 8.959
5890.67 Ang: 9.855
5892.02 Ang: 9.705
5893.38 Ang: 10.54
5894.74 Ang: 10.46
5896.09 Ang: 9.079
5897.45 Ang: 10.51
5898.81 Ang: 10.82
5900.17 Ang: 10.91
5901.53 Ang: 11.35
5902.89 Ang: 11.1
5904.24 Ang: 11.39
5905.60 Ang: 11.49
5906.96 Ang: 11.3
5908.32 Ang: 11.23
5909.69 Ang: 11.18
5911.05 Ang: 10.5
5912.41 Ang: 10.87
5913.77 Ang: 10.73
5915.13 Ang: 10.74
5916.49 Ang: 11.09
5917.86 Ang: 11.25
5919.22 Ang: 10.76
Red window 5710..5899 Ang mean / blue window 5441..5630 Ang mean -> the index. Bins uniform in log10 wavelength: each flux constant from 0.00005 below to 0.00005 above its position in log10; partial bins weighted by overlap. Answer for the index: 1.0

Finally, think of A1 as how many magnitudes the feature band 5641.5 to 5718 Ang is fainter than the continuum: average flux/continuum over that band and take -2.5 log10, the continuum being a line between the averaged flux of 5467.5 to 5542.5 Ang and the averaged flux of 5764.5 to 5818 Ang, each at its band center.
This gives 0.01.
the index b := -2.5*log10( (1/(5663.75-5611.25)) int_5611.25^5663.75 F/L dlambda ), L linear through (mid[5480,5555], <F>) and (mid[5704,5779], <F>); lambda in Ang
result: 0.01 mag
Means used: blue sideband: 11.6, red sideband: 11.3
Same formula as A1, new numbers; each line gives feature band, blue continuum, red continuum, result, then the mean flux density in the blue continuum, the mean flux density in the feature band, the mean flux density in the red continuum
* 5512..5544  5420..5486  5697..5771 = -0.009 mag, 11.6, 11.6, 11.3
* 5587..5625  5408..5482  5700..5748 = 0.023 mag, 11.6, 11.2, 11.4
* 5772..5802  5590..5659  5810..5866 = -0.010 mag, 11.4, 11.4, 11.2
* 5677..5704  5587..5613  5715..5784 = 0.001 mag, 11.2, 11.3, 11.4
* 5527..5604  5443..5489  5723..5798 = 0.015 mag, 11.6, 11.4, 11.4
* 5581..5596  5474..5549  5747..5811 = 0.049 mag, 11.6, 11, 11.3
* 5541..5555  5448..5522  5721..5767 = 0.006 mag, 11.6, 11.5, 11.4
